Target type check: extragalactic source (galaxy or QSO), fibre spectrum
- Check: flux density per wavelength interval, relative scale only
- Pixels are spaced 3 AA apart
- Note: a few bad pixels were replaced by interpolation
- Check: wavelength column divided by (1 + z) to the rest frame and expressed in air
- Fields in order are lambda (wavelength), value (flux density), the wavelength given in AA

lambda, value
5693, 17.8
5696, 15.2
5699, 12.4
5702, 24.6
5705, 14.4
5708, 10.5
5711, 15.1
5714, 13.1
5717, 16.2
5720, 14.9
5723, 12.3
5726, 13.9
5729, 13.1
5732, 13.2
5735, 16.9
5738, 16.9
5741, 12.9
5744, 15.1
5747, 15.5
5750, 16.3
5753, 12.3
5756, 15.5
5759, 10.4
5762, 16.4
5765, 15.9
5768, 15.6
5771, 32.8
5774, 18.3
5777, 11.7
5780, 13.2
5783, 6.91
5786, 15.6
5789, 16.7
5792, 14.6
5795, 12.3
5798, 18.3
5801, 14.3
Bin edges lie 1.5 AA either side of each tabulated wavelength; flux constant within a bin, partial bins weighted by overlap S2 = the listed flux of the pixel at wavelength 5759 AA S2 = 10.4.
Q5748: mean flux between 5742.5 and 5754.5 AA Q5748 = 14.8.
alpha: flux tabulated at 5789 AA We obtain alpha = 16.7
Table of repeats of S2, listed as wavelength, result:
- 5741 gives 12.9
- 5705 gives 14.4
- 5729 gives 13.1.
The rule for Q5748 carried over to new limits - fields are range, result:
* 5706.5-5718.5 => 13.7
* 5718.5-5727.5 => 13.7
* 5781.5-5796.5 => 13.2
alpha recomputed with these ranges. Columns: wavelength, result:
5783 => 6.91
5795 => 12.3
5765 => 15.9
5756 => 15.5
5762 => 16.4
